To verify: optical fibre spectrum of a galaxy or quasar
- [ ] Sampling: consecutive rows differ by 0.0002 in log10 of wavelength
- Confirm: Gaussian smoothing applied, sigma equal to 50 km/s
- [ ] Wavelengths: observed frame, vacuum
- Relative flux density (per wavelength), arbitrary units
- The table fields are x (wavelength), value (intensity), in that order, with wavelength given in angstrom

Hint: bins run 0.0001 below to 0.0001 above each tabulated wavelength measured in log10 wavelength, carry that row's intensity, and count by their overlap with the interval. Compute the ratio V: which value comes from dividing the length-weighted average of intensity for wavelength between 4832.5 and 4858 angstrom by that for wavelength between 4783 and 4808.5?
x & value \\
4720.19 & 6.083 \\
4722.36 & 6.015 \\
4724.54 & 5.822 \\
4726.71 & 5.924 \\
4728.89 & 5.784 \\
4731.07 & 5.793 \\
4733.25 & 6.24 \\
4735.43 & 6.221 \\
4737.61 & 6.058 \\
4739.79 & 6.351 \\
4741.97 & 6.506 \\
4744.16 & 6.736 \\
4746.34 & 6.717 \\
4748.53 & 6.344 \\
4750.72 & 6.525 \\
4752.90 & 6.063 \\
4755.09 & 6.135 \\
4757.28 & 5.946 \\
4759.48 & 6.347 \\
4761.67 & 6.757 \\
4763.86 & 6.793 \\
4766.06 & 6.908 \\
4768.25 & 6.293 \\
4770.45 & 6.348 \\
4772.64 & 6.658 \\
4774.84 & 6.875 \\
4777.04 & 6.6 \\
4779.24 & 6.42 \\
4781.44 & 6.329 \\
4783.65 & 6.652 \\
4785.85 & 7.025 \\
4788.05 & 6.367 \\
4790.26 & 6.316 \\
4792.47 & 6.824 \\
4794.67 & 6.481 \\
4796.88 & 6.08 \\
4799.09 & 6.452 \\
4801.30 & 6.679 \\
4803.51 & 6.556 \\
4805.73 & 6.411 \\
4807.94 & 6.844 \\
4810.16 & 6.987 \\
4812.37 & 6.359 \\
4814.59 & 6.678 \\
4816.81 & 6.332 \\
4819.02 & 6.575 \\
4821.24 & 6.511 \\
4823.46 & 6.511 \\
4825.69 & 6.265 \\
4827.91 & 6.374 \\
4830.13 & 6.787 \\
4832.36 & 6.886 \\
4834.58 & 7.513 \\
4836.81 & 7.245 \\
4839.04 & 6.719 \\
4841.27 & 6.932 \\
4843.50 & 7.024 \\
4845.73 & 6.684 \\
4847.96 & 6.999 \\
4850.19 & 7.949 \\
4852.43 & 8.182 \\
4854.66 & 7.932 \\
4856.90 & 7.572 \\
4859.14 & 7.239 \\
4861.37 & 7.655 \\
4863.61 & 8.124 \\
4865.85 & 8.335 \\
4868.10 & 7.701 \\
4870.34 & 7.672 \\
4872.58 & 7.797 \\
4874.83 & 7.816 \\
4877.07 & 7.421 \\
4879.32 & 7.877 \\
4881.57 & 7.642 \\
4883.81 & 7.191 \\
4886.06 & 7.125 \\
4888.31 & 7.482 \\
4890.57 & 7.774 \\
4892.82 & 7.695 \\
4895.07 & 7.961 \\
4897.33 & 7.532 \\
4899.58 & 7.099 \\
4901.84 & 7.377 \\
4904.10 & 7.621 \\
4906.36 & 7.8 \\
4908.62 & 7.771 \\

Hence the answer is 1.1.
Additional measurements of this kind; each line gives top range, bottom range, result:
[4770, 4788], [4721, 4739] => 1.10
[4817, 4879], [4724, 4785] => 1.14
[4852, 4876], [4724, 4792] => 1.22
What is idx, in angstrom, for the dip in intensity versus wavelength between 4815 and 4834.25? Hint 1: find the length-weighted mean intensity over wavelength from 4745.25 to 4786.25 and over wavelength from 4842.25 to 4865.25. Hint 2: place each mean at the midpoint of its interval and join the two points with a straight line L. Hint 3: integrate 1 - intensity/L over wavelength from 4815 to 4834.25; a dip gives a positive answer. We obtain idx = 1.7 angstrom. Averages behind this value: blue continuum 6.5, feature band 6.58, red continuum 7.55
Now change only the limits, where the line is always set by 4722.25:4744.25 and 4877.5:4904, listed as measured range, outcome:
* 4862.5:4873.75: -0.9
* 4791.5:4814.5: 0.6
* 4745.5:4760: 0.0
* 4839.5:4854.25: -0.3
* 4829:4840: 0.0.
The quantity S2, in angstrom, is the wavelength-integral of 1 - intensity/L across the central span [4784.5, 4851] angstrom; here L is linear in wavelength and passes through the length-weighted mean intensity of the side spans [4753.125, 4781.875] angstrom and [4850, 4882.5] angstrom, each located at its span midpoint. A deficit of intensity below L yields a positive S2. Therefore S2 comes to 4.1 angstrom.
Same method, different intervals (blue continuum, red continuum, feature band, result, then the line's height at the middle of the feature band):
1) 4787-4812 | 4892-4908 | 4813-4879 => -1.8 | 7.02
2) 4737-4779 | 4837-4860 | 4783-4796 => 0.3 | 6.77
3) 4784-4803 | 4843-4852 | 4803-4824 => 0.7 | 6.8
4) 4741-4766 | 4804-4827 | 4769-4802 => -0.2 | 6.5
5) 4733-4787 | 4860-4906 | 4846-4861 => -0.5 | 7.37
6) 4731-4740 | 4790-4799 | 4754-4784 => -0.9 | 6.32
